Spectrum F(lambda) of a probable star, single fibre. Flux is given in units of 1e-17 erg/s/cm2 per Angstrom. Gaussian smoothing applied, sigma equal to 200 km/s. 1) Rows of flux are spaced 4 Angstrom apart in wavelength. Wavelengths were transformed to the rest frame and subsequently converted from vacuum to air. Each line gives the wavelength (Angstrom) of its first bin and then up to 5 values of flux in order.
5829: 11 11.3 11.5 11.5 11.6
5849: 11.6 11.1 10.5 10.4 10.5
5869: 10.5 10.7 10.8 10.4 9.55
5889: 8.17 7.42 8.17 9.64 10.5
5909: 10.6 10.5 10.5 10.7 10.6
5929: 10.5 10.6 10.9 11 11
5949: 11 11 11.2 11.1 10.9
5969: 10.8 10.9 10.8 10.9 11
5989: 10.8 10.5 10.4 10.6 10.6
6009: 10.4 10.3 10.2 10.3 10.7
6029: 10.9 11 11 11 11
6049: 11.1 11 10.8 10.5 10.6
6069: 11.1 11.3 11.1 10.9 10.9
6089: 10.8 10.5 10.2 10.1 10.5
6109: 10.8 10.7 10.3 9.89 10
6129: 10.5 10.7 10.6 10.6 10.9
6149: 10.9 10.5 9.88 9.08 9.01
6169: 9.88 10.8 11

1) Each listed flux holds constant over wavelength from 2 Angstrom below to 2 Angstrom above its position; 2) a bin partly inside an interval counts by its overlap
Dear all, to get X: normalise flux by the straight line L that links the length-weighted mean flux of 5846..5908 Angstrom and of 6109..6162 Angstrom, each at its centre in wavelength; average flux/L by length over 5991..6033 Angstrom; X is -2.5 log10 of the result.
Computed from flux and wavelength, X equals -0.03 mag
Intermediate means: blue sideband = 10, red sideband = 10.4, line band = 10.5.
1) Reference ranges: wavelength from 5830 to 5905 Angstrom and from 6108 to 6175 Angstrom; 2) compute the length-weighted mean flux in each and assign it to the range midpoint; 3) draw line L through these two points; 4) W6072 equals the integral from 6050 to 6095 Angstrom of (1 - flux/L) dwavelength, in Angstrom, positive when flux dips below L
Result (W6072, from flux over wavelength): -2.5 Angstrom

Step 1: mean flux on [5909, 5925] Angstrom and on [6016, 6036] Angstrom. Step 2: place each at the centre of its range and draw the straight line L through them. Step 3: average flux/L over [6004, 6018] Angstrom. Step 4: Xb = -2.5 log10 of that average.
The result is 0.03 mag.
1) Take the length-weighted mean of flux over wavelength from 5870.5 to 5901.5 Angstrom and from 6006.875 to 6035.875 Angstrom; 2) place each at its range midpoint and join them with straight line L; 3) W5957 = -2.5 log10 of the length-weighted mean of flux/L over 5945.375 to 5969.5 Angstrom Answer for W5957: -0.106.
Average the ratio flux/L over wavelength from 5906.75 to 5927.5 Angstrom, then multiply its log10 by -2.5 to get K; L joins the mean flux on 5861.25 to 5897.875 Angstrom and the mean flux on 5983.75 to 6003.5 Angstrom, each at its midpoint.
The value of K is -0.06 mag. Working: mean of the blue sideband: 9.66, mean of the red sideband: 10.6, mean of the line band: 10.6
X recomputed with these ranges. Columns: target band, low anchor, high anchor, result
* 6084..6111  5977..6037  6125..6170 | -0.02 mag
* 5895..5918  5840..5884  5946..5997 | 0.09 mag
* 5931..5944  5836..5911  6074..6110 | -0.05 mag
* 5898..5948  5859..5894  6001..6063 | -0.04 mag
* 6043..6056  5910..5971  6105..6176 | -0.05 mag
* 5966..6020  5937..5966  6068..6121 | 0.03 mag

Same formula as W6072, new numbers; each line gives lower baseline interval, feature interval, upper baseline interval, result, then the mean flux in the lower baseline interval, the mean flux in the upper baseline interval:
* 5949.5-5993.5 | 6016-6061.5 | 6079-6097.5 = -0.1 Angstrom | 10.9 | 10.7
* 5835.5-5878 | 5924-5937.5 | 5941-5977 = 0.4 Angstrom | 11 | 11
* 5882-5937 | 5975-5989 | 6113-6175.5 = -1.3 Angstrom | 9.85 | 10.3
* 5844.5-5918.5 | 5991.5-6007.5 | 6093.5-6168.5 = -0.5 Angstrom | 10.1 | 10.3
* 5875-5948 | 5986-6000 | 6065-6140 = -0.4 Angstrom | 10.1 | 10.6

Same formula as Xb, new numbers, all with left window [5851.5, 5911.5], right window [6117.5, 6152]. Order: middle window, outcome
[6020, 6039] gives -0.06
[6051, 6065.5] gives -0.04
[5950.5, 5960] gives -0.10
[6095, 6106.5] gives 0.02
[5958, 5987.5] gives -0.08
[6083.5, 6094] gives -0.04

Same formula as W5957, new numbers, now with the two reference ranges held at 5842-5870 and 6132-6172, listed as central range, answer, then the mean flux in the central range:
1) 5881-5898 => 0.254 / 8.58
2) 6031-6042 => -0.052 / 11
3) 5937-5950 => -0.027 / 11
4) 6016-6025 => 0.018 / 10.4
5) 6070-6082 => -0.073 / 11.1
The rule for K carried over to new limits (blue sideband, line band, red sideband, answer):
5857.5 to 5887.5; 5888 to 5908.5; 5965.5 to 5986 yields 0.17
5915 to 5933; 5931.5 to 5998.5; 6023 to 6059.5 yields -0.02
